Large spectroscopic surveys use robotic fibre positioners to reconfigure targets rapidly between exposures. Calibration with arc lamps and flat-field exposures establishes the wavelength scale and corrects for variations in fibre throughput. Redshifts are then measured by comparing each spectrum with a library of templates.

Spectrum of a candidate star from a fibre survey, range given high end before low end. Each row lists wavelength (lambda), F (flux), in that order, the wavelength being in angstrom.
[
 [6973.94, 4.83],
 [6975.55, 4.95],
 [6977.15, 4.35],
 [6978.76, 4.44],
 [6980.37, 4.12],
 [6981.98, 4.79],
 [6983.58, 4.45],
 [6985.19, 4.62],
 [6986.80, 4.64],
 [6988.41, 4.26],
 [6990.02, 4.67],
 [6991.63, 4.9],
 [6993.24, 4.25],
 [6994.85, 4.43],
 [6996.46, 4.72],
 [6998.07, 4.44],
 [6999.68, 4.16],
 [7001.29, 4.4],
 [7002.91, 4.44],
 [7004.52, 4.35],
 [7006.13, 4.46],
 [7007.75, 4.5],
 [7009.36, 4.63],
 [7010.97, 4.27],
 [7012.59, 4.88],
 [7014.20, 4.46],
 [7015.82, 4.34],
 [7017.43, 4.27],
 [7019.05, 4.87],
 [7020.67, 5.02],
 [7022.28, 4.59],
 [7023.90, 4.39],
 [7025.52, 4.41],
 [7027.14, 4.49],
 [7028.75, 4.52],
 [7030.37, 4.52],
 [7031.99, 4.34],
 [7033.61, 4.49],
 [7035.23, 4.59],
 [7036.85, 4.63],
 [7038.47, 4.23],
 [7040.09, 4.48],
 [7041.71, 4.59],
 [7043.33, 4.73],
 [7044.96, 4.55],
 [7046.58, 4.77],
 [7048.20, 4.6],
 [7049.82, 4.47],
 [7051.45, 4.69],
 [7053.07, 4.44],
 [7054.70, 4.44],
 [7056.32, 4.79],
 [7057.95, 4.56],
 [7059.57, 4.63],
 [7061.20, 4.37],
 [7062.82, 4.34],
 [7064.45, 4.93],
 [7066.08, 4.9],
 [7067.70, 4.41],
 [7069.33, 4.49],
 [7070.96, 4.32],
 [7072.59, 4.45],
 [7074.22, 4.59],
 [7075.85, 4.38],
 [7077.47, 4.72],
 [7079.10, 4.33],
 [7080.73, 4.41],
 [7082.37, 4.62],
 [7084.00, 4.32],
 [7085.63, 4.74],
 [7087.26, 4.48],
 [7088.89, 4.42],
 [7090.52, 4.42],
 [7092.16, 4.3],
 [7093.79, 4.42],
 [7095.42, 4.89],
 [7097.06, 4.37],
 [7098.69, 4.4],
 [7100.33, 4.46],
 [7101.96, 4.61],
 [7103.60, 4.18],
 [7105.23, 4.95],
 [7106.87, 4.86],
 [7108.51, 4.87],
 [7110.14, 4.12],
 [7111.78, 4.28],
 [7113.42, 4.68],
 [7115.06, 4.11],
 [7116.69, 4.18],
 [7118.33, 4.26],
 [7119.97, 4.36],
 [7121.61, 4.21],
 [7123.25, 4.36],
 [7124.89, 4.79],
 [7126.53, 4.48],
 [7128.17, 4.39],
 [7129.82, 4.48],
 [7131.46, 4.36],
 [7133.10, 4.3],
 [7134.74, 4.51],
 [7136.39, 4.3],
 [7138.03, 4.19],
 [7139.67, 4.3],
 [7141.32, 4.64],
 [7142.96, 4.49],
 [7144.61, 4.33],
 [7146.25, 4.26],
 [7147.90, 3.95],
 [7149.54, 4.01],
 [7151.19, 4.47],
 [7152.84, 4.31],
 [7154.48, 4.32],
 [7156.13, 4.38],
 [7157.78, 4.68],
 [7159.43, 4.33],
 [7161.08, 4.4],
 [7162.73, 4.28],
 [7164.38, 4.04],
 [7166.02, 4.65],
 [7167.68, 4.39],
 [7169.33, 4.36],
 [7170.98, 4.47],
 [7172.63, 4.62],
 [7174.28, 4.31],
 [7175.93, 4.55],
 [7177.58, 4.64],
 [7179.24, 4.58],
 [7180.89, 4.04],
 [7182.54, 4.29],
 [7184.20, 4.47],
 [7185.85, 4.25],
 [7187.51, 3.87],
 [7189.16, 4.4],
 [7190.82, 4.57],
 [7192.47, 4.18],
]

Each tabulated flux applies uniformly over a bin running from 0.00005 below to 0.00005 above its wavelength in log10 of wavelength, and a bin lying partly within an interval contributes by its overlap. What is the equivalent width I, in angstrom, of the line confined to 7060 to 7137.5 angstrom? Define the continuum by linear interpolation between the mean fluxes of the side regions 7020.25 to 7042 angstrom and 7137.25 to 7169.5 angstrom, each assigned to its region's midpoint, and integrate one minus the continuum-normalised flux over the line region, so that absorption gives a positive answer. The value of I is -1.0 angstrom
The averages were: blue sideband 4.51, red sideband 4.34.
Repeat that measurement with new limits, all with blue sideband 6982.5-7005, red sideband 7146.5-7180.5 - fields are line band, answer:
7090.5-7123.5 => -0.21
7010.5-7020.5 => -0.18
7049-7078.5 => -0.71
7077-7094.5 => -0.15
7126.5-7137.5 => 0.02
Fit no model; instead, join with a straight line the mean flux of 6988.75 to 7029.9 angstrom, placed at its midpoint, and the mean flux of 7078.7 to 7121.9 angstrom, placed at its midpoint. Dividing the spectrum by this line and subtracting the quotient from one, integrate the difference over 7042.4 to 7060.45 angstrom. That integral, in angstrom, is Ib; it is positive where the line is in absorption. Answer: -0.5 angstrom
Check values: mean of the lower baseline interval 4.51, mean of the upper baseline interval 4.46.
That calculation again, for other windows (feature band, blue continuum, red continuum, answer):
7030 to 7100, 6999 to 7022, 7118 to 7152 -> -1.3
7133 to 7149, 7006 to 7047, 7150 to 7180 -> 0.4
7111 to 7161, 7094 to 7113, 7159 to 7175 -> 1.2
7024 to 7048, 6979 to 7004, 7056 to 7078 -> 0.0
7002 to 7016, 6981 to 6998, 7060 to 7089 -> 0.2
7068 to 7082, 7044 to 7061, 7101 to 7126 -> 0.2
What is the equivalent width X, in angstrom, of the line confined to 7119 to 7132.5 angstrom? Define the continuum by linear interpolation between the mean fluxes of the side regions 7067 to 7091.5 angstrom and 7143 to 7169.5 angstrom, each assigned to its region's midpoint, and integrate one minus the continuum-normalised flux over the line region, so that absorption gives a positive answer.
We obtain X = -0.1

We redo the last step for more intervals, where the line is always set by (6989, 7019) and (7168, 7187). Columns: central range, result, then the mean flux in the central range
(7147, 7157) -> 0.4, 4.24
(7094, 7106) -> -0.3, 4.54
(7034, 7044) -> -0.2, 4.54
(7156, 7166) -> 0.1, 4.38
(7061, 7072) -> -0.2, 4.54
